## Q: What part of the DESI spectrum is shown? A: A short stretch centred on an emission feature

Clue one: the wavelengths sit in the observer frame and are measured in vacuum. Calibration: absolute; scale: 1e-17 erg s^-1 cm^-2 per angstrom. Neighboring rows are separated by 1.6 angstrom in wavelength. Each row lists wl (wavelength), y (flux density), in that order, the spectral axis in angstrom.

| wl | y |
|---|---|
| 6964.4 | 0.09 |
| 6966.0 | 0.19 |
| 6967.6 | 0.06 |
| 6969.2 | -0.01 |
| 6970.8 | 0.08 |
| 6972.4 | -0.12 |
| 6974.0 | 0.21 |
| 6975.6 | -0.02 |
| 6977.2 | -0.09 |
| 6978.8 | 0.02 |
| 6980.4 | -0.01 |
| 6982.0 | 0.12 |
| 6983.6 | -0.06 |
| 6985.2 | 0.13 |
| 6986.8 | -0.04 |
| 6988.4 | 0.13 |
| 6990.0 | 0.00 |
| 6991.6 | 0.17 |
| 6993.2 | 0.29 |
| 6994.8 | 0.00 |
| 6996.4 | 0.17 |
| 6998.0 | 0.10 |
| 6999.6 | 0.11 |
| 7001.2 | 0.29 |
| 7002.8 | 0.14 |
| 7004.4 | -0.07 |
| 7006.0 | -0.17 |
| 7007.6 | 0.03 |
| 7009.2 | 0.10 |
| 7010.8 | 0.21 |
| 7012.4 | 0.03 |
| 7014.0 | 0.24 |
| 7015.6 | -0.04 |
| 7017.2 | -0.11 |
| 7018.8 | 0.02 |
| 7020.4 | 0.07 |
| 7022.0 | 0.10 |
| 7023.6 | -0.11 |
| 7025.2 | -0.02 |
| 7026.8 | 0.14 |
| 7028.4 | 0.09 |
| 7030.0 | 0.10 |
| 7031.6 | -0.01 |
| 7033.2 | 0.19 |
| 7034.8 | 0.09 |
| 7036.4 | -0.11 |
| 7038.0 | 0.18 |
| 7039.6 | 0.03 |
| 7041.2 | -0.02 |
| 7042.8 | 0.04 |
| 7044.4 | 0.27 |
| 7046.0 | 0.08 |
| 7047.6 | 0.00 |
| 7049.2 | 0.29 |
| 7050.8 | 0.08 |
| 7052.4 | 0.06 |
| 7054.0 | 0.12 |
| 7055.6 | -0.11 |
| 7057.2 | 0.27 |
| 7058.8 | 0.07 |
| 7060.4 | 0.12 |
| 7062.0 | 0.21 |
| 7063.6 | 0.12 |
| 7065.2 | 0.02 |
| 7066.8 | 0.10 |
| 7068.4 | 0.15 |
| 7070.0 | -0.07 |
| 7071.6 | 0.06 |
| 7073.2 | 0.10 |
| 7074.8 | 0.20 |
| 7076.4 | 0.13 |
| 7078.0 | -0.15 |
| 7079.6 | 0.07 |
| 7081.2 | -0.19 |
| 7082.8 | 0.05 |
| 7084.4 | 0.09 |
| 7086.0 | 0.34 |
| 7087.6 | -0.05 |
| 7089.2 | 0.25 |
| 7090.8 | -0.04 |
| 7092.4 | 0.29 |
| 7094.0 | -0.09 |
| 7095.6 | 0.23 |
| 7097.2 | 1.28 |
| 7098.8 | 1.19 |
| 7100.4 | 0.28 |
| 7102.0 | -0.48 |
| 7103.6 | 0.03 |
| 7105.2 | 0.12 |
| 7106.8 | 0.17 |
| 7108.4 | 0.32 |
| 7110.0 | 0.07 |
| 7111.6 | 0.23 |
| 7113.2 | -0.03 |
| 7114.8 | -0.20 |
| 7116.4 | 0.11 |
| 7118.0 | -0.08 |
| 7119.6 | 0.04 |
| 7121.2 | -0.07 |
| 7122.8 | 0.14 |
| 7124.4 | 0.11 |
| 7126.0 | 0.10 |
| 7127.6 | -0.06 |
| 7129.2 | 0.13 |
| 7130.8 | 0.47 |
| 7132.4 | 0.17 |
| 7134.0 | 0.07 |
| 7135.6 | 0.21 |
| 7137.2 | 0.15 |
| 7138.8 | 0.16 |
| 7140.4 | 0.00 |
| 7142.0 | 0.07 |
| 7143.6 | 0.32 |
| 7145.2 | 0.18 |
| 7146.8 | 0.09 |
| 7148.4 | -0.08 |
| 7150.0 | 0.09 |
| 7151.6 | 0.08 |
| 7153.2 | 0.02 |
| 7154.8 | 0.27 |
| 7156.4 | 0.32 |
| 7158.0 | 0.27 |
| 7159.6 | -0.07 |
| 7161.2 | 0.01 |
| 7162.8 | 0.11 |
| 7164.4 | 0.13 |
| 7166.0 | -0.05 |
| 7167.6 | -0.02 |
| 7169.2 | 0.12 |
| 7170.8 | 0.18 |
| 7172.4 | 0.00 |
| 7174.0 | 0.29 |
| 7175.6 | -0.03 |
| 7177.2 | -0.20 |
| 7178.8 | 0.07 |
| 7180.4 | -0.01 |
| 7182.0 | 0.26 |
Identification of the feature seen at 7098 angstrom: Hbeta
